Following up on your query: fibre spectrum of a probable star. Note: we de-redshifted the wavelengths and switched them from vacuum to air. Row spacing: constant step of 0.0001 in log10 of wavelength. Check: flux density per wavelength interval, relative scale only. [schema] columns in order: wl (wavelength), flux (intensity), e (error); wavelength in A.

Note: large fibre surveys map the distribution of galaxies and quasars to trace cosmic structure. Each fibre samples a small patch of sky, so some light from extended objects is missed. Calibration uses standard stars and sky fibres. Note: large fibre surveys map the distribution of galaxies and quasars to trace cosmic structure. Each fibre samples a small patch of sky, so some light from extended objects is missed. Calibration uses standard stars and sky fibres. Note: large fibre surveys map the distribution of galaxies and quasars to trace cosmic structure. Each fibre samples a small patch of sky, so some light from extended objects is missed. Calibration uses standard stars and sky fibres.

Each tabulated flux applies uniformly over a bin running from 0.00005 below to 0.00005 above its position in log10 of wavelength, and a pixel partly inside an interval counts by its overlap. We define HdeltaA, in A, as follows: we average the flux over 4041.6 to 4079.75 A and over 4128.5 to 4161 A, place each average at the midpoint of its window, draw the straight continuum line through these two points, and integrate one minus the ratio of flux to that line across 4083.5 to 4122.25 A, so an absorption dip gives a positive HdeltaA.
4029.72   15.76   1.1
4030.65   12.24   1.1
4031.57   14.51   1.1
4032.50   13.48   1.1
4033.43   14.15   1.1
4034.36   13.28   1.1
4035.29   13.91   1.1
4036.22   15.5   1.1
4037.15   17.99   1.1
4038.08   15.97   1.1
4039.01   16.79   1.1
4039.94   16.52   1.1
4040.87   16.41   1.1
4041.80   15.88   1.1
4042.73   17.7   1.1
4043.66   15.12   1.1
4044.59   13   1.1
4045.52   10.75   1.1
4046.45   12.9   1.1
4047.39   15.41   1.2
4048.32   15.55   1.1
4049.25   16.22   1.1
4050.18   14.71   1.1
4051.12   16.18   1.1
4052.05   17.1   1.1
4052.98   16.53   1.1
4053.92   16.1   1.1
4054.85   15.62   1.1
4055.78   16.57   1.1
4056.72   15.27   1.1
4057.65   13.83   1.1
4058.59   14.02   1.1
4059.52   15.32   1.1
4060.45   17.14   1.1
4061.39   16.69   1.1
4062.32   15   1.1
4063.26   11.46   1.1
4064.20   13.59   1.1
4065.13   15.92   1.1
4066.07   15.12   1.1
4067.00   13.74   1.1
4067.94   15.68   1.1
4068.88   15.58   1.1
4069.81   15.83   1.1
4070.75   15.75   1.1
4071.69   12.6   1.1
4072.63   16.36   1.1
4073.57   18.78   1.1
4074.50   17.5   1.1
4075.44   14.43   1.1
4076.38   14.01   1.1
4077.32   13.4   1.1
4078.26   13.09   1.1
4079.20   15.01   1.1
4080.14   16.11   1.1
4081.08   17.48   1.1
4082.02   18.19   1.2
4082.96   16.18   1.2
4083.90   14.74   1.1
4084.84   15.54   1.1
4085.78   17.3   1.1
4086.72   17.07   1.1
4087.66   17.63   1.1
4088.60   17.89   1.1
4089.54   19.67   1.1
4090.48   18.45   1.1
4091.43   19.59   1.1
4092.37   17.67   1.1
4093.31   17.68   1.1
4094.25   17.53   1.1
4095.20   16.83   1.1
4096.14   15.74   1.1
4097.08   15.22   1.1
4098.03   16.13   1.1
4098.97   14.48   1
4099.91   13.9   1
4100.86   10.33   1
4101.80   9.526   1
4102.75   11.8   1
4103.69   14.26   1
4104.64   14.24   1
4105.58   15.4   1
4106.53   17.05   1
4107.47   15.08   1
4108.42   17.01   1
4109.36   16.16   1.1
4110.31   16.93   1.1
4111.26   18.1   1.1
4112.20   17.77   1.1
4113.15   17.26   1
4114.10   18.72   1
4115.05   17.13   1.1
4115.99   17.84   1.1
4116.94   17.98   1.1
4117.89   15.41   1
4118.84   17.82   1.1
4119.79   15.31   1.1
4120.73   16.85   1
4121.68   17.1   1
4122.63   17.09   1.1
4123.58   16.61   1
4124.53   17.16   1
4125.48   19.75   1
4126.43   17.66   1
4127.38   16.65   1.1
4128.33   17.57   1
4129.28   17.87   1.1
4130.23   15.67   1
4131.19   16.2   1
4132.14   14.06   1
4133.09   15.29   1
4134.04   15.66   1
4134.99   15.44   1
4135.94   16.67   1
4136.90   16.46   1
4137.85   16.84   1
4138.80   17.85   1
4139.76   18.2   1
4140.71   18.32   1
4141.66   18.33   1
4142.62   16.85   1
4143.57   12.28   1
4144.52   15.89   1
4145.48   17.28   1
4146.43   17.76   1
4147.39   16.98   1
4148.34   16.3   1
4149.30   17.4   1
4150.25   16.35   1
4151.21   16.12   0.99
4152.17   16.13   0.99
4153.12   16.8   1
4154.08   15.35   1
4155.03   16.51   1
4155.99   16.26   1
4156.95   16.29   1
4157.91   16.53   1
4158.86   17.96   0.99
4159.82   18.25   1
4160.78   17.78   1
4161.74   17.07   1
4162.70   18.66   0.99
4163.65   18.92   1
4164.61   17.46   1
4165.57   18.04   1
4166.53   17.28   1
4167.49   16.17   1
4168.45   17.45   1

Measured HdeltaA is -1.1 A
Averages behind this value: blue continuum 15.1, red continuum 16.6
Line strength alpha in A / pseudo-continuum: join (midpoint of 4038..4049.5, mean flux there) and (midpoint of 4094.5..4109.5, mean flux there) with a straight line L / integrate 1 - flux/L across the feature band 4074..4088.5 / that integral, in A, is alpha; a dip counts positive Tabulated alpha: -1.1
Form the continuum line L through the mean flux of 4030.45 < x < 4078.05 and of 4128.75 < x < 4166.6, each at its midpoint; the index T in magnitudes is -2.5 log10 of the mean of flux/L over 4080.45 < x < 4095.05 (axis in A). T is -0.11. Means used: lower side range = 15.2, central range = 17.5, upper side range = 16.8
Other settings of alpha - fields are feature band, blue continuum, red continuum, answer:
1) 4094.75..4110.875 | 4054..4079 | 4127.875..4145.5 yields 1.1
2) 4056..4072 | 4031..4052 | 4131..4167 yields 0.6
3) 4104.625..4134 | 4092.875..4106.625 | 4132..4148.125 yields -2.5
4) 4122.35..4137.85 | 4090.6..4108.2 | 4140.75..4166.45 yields -0.4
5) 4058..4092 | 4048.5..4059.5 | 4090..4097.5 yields 1.4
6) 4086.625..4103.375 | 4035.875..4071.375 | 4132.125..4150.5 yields 0.0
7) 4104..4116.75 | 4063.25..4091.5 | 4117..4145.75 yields -0.3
